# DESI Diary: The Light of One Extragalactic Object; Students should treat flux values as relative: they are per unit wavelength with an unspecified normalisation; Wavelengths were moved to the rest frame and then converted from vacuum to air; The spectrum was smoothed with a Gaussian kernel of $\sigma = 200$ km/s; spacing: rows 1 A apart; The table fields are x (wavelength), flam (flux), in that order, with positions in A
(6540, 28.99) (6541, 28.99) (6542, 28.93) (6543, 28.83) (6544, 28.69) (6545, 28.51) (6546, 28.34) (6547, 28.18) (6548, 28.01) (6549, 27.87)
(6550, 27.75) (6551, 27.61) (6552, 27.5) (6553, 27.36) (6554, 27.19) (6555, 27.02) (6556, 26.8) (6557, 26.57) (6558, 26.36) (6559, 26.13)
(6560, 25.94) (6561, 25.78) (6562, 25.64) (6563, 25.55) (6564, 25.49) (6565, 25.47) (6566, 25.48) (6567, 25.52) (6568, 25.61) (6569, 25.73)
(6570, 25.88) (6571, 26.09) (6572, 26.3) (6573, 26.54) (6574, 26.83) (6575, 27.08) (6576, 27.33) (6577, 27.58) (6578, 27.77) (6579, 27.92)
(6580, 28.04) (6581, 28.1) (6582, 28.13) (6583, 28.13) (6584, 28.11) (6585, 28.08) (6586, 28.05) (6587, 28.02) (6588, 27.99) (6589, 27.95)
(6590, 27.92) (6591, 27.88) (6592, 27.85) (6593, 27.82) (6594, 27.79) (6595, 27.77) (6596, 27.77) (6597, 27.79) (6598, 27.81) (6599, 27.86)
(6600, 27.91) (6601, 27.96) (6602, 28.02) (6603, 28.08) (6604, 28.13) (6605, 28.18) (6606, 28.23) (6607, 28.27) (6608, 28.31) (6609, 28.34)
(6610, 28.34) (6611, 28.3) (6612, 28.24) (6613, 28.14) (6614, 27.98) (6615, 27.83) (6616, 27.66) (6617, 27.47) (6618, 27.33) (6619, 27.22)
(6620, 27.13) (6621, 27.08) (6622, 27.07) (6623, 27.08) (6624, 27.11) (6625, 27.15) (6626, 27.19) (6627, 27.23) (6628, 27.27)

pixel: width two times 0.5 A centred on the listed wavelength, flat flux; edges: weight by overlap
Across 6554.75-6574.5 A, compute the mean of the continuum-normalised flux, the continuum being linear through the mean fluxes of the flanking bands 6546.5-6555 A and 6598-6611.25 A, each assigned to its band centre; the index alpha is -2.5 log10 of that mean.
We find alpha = 0.071 mag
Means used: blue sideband 27.6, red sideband 28.1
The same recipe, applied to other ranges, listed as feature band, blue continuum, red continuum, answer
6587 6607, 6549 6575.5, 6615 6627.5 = -0.04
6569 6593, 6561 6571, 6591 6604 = -0.03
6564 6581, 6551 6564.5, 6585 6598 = 0.02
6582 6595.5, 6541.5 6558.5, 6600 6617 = 0.00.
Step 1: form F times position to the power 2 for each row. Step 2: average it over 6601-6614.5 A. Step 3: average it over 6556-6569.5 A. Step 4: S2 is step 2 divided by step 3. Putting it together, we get 1.1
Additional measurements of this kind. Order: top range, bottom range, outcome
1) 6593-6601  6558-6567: 1.09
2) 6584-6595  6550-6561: 1.05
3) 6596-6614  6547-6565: 1.07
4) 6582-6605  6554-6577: 1.08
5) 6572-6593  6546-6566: 1.04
